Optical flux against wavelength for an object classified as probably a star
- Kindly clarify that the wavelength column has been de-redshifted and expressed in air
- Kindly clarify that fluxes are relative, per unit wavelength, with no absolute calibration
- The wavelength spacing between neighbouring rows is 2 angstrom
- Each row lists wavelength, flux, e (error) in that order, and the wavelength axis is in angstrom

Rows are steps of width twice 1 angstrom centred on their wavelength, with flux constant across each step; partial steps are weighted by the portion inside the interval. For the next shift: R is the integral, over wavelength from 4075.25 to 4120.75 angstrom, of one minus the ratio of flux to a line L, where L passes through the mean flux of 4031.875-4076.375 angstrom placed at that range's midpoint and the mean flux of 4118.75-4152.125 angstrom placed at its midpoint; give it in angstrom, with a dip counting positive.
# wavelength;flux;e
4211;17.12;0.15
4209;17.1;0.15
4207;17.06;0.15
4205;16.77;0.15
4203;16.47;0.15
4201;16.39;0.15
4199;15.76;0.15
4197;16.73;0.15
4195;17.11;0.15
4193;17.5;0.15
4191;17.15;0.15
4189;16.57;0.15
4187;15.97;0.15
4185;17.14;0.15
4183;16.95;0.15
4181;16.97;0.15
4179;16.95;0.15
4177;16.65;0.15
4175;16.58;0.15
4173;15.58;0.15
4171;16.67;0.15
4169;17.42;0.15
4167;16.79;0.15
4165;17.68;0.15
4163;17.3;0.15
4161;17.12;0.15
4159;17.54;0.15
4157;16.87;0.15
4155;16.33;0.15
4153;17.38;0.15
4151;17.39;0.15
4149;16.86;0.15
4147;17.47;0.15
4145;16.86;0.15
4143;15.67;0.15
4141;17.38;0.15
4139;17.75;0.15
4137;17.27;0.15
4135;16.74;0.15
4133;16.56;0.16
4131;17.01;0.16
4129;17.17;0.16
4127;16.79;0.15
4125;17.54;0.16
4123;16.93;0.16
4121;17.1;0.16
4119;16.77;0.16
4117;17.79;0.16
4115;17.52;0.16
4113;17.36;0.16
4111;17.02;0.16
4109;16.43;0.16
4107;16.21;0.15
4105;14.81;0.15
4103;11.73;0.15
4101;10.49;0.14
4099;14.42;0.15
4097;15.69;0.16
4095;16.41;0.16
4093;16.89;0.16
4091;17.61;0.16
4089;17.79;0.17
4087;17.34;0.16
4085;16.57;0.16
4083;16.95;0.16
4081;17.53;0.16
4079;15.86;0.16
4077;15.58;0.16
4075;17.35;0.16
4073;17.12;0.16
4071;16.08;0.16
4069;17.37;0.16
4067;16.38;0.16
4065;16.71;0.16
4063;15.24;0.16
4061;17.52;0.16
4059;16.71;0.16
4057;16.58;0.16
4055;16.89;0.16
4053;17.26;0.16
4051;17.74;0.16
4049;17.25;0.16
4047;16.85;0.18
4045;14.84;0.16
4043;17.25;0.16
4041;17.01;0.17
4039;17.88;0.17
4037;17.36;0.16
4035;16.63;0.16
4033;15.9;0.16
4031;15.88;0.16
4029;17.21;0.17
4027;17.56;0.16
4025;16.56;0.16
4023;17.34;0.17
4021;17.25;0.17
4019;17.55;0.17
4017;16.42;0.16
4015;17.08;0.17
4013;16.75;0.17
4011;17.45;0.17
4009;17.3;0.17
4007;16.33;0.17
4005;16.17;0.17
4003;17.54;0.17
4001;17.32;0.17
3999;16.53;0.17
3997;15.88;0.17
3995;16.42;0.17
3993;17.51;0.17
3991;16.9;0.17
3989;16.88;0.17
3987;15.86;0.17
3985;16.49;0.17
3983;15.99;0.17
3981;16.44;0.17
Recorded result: 2.04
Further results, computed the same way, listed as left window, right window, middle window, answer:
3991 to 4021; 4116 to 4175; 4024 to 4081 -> 0.6 angstrom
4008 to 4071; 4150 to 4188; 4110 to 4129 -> -0.3 angstrom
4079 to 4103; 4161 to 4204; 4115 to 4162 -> -2.0 angstrom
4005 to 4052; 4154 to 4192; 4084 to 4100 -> 0.3 angstrom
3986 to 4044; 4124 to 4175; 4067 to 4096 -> 0.1 angstrom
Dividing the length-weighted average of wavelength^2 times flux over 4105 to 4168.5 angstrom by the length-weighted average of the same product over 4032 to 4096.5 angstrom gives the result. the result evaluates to 1.05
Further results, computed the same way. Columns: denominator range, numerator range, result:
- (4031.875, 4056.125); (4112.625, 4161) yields 1.06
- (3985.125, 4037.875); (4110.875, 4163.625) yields 1.08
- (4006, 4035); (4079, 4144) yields 1.02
